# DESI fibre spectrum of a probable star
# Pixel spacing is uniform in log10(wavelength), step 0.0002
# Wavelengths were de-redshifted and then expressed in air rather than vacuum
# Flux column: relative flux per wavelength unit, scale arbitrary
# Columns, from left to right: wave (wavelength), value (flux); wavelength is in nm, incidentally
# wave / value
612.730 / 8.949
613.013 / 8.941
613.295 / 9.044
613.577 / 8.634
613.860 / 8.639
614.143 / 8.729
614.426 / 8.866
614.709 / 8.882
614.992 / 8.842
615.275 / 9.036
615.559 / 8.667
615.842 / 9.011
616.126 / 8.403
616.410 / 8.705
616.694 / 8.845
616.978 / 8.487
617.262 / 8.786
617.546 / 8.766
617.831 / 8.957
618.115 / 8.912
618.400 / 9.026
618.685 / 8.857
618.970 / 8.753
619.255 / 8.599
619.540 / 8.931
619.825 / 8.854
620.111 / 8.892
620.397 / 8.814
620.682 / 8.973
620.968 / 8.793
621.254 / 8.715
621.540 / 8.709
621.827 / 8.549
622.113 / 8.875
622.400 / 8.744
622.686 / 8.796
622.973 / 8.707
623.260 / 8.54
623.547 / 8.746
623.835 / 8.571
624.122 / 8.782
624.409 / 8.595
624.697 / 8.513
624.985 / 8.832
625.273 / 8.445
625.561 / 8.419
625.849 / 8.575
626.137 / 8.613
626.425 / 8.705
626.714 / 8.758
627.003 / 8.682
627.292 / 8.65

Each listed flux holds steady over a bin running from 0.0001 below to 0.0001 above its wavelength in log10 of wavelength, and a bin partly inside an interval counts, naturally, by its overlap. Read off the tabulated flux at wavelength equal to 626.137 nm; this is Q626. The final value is 8.613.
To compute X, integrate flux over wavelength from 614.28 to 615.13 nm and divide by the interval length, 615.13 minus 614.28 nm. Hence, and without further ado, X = 8.86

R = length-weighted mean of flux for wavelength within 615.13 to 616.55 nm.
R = 8.76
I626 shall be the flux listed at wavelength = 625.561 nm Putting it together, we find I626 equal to 8.419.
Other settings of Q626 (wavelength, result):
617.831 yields 8.957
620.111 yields 8.892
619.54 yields 8.931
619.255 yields 8.599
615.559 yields 8.667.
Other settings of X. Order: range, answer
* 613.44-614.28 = 8.66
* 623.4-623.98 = 8.65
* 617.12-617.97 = 8.83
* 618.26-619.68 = 8.83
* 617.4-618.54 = 8.92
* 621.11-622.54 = 8.72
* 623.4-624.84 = 8.64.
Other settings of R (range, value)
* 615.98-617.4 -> 8.64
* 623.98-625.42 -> 8.63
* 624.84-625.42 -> 8.63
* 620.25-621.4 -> 8.83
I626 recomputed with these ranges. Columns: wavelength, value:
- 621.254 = 8.715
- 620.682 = 8.973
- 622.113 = 8.875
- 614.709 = 8.882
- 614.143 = 8.729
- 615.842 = 9.011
